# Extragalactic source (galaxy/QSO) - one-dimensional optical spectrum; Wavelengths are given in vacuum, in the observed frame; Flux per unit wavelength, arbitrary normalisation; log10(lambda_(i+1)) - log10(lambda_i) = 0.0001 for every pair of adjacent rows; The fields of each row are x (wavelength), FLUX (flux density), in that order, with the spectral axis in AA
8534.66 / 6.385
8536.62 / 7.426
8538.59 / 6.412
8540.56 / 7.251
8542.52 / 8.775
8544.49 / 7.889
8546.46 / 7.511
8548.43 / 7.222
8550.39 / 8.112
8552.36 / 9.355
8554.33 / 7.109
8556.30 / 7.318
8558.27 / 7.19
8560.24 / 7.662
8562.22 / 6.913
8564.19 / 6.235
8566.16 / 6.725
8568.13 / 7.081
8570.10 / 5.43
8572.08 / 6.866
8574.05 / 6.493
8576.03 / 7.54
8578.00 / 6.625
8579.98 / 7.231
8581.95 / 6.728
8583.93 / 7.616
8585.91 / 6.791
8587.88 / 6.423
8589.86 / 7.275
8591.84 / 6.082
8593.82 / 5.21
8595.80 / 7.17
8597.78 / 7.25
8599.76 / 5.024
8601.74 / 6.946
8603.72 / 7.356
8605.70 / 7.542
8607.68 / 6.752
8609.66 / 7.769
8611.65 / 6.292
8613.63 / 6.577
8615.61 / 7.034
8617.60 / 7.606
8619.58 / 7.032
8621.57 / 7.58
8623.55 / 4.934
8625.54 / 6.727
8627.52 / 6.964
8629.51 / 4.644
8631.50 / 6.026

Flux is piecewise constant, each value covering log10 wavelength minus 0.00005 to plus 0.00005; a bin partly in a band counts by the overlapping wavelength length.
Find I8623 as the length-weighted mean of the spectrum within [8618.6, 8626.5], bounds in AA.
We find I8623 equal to 6.56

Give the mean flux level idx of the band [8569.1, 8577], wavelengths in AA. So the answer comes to 6.58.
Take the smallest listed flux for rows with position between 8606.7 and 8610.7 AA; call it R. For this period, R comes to 6.752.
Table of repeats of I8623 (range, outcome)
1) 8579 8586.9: 7.1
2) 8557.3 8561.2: 7.43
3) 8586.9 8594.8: 6.24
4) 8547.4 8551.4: 7.69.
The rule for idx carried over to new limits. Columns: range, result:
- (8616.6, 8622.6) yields 7.39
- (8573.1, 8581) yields 6.97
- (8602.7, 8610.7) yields 7.35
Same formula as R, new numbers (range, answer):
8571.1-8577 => 6.493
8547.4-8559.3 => 7.109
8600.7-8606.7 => 6.946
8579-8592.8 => 6.082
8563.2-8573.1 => 5.43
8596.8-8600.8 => 5.024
